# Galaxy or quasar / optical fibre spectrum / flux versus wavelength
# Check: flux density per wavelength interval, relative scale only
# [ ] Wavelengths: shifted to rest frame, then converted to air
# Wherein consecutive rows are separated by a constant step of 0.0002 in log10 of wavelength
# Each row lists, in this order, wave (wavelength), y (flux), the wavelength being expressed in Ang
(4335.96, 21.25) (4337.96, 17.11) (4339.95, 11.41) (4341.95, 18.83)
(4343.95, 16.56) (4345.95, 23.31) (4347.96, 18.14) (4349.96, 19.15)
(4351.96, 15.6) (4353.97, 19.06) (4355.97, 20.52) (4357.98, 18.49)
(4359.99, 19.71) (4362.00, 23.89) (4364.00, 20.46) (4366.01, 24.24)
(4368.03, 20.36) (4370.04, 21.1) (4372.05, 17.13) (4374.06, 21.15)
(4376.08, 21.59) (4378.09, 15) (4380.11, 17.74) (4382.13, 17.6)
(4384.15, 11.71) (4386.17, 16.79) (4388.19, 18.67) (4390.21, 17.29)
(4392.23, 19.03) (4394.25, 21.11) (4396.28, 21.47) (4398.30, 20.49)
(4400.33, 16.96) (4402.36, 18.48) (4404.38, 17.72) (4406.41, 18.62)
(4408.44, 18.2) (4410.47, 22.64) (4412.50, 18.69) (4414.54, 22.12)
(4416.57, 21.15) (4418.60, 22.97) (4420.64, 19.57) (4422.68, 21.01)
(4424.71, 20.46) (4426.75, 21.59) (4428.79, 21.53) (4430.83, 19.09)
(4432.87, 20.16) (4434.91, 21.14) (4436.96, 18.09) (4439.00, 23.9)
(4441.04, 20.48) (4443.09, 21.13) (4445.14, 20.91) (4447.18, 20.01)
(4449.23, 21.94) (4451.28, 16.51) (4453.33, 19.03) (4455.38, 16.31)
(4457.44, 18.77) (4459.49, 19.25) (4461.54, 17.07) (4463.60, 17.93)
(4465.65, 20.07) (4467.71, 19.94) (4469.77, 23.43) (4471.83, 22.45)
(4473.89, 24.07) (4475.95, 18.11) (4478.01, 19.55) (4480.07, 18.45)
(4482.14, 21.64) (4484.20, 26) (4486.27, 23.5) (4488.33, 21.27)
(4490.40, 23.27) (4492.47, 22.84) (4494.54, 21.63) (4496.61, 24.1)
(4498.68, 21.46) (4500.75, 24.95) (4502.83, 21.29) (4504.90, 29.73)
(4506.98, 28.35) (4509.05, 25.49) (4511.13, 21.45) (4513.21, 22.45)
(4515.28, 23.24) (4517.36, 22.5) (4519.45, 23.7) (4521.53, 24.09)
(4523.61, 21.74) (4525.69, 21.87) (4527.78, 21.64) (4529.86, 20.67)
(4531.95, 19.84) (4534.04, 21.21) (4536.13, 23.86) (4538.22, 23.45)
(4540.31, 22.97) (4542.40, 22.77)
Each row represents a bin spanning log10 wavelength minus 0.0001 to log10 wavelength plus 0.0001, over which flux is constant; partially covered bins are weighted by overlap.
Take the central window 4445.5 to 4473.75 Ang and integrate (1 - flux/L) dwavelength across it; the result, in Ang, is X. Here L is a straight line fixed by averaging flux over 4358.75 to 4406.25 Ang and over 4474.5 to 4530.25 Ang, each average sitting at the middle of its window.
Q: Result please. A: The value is 2.5 Ang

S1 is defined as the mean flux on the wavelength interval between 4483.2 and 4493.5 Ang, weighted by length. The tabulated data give 23.4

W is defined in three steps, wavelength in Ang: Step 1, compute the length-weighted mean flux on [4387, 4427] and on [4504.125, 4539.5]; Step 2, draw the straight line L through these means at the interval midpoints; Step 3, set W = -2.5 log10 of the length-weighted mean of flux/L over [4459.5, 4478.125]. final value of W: 0.07 mag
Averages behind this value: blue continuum 19.9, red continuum 23.2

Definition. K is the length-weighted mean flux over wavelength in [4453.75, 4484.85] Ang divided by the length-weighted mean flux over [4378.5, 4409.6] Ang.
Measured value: 1.1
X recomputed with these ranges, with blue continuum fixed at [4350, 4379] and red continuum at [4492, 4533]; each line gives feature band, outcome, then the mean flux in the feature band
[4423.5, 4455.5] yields 1.9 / 20.3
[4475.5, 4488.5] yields 0.7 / 21.4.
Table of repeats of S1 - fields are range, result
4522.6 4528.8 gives 21.7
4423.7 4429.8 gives 21.2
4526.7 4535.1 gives 20.8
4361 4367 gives 22.9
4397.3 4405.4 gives 18.4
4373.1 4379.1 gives 19.2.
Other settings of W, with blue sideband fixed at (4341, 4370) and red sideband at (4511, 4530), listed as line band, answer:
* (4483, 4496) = -0.05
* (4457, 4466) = 0.16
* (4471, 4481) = 0.06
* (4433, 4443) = 0.02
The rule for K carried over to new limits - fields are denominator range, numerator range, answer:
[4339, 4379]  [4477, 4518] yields 1.20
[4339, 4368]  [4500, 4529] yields 1.23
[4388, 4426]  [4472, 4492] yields 1.10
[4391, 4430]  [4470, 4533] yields 1.13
